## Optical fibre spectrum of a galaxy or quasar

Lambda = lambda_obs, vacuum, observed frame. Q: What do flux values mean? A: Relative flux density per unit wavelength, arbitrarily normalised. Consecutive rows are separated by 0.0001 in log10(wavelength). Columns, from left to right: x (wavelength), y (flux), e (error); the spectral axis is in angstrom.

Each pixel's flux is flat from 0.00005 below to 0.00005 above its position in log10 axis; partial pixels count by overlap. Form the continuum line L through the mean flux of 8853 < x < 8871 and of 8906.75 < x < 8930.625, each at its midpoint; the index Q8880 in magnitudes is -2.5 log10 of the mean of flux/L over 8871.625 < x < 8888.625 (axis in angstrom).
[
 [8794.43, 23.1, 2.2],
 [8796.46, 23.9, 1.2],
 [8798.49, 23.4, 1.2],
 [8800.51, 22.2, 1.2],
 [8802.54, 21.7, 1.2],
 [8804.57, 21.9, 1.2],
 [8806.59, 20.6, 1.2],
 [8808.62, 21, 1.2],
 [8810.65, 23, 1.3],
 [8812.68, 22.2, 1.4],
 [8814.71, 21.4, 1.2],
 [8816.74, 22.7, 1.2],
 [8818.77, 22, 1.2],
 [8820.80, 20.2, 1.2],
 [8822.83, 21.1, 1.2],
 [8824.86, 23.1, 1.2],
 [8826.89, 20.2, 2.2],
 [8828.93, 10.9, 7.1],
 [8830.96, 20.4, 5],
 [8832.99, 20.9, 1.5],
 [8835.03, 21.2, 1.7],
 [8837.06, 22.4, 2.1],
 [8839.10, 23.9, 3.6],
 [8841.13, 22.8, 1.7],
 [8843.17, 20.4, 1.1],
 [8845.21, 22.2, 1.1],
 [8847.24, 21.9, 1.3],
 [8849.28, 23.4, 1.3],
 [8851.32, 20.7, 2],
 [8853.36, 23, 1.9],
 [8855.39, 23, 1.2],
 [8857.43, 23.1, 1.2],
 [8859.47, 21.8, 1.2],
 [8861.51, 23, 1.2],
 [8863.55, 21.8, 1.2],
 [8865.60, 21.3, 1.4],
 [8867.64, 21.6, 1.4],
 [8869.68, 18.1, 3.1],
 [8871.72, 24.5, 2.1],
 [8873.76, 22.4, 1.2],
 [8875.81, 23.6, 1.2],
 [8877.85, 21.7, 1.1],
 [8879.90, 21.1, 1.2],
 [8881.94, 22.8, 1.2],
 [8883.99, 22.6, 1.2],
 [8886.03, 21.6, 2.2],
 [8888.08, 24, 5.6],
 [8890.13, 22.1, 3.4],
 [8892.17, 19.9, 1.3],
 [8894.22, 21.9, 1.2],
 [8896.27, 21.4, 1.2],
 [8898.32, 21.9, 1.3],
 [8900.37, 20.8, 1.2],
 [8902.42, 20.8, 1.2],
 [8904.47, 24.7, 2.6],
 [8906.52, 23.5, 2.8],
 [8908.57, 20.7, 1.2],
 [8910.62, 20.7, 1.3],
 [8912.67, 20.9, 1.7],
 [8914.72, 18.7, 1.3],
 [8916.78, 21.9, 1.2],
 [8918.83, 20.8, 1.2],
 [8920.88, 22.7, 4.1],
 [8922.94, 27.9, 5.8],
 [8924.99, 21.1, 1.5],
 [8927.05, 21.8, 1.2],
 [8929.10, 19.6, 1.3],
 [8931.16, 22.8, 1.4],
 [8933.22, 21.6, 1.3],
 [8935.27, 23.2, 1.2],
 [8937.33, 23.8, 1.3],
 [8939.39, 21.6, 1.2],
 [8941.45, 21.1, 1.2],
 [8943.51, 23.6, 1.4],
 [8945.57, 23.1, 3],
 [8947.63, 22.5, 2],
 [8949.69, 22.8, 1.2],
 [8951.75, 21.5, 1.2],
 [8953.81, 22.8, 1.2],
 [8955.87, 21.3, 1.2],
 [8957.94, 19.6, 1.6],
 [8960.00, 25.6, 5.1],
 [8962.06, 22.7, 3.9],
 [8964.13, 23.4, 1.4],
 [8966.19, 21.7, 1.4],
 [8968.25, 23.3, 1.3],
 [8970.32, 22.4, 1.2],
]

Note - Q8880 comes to -0.04 mag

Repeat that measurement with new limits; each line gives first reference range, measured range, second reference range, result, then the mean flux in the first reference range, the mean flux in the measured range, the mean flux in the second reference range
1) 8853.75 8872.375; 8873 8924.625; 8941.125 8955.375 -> 0.01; 22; 22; 22.5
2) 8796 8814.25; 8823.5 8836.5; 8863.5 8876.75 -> 0.13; 22.1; 19.6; 21.9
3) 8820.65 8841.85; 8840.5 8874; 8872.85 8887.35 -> -0.03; 20.6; 22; 22.3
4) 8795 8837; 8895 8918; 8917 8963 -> 0.03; 21.2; 21.5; 22.4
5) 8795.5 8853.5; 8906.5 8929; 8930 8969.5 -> 0.03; 21.5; 21.7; 22.5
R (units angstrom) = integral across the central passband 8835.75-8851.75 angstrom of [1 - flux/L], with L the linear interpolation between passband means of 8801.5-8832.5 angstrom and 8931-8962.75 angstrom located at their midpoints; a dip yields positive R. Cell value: -0.82 angstrom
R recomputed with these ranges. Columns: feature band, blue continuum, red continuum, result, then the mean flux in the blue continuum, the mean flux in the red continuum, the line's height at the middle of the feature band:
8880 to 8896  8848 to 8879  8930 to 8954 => 0.2 angstrom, 22.2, 22.5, 22.3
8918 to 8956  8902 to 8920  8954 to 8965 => -0.7 angstrom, 21.5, 22.5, 22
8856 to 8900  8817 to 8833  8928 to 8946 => -2.1 angstrom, 19.9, 22.2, 21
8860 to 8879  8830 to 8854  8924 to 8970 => 0.0 angstrom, 21.9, 22.3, 22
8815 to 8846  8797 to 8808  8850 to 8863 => 1.8 angstrom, 22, 22.4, 22.2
